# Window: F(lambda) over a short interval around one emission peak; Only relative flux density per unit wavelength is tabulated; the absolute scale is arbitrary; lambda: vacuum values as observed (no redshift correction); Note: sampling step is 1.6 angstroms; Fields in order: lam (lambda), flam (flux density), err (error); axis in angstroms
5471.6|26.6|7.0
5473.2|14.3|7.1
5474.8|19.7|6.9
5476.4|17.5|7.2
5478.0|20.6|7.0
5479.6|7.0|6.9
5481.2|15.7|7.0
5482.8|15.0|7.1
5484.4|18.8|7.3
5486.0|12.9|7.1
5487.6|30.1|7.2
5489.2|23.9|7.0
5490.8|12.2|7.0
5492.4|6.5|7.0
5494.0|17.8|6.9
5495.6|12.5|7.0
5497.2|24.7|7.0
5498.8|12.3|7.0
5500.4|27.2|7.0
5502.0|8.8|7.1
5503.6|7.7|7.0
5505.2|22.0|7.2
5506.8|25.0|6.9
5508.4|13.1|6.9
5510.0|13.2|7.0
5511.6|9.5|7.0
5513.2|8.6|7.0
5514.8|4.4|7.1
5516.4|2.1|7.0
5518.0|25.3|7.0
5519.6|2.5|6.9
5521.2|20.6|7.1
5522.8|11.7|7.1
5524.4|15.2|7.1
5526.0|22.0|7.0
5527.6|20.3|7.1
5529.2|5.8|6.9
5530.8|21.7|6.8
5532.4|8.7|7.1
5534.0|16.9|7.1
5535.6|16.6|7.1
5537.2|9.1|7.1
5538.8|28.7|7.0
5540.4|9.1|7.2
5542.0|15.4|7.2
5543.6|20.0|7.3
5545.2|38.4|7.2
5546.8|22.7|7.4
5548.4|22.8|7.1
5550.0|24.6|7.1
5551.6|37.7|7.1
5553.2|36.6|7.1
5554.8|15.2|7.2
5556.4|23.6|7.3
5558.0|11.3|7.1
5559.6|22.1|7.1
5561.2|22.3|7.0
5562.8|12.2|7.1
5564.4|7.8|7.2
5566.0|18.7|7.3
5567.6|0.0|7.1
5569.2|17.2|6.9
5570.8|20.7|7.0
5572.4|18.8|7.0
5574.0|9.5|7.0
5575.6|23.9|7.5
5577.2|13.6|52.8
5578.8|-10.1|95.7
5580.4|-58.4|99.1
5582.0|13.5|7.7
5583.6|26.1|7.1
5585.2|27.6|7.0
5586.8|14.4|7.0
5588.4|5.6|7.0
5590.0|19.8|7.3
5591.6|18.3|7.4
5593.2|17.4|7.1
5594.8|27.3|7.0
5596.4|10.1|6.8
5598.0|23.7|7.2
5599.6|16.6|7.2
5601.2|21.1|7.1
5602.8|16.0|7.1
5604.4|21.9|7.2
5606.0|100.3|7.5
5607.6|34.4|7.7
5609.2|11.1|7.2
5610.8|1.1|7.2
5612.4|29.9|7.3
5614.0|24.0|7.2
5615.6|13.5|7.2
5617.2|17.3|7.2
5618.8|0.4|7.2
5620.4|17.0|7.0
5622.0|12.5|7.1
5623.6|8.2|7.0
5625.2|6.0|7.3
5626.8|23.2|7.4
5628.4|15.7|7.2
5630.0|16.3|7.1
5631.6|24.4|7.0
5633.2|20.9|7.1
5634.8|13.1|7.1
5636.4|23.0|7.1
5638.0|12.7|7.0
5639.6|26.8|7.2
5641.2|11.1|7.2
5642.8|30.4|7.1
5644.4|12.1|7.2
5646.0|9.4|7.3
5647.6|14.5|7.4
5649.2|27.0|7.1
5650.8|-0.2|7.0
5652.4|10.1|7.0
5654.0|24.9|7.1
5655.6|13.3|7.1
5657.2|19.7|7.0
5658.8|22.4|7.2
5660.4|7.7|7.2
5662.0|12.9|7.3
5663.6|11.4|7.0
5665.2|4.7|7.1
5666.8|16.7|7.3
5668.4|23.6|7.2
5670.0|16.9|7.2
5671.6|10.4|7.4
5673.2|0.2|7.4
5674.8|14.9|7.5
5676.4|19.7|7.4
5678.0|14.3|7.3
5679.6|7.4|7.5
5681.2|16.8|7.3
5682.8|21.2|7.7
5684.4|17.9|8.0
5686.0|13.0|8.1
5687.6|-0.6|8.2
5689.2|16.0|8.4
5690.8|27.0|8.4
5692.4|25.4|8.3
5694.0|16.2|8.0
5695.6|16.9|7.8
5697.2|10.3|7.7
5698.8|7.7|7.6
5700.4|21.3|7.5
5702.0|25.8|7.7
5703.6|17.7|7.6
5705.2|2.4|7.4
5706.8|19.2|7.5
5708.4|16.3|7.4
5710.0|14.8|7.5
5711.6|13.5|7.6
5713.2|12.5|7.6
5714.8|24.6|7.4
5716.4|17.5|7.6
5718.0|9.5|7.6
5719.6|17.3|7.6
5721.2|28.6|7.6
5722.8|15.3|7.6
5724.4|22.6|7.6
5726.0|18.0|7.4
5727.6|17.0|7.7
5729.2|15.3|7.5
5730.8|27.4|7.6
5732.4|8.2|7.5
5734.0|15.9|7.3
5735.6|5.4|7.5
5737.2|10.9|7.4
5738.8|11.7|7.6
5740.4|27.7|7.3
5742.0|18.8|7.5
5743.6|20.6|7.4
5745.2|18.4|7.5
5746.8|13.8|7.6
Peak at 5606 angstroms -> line [O III]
